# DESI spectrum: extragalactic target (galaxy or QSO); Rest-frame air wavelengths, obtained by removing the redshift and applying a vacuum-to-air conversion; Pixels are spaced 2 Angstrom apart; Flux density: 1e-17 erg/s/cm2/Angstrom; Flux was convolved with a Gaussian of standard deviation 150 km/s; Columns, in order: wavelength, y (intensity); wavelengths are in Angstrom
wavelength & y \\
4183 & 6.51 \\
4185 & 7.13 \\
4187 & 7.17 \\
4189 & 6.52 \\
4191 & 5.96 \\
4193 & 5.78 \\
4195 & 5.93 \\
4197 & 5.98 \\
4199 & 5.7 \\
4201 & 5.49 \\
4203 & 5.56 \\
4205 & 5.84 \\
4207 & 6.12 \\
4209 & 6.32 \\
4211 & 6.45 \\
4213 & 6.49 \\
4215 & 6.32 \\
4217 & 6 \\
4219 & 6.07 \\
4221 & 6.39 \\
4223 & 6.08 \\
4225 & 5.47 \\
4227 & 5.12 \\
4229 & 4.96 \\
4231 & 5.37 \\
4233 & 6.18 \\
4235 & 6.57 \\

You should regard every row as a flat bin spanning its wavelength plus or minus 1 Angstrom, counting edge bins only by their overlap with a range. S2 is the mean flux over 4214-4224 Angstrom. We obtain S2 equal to 6.17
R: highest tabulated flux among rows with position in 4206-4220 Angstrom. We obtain 6.49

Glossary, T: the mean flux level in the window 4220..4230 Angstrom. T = 5.6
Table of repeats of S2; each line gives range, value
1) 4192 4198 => 5.9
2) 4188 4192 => 6.24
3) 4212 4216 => 6.41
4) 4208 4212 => 6.38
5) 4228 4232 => 5.17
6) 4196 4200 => 5.84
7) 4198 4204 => 5.58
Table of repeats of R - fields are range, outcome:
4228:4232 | 5.37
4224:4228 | 5.47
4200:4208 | 6.12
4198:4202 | 5.7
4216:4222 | 6.39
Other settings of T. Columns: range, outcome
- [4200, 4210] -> 5.87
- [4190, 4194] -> 5.87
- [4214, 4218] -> 6.16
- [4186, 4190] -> 6.84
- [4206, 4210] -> 6.22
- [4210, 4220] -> 6.27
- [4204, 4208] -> 5.98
